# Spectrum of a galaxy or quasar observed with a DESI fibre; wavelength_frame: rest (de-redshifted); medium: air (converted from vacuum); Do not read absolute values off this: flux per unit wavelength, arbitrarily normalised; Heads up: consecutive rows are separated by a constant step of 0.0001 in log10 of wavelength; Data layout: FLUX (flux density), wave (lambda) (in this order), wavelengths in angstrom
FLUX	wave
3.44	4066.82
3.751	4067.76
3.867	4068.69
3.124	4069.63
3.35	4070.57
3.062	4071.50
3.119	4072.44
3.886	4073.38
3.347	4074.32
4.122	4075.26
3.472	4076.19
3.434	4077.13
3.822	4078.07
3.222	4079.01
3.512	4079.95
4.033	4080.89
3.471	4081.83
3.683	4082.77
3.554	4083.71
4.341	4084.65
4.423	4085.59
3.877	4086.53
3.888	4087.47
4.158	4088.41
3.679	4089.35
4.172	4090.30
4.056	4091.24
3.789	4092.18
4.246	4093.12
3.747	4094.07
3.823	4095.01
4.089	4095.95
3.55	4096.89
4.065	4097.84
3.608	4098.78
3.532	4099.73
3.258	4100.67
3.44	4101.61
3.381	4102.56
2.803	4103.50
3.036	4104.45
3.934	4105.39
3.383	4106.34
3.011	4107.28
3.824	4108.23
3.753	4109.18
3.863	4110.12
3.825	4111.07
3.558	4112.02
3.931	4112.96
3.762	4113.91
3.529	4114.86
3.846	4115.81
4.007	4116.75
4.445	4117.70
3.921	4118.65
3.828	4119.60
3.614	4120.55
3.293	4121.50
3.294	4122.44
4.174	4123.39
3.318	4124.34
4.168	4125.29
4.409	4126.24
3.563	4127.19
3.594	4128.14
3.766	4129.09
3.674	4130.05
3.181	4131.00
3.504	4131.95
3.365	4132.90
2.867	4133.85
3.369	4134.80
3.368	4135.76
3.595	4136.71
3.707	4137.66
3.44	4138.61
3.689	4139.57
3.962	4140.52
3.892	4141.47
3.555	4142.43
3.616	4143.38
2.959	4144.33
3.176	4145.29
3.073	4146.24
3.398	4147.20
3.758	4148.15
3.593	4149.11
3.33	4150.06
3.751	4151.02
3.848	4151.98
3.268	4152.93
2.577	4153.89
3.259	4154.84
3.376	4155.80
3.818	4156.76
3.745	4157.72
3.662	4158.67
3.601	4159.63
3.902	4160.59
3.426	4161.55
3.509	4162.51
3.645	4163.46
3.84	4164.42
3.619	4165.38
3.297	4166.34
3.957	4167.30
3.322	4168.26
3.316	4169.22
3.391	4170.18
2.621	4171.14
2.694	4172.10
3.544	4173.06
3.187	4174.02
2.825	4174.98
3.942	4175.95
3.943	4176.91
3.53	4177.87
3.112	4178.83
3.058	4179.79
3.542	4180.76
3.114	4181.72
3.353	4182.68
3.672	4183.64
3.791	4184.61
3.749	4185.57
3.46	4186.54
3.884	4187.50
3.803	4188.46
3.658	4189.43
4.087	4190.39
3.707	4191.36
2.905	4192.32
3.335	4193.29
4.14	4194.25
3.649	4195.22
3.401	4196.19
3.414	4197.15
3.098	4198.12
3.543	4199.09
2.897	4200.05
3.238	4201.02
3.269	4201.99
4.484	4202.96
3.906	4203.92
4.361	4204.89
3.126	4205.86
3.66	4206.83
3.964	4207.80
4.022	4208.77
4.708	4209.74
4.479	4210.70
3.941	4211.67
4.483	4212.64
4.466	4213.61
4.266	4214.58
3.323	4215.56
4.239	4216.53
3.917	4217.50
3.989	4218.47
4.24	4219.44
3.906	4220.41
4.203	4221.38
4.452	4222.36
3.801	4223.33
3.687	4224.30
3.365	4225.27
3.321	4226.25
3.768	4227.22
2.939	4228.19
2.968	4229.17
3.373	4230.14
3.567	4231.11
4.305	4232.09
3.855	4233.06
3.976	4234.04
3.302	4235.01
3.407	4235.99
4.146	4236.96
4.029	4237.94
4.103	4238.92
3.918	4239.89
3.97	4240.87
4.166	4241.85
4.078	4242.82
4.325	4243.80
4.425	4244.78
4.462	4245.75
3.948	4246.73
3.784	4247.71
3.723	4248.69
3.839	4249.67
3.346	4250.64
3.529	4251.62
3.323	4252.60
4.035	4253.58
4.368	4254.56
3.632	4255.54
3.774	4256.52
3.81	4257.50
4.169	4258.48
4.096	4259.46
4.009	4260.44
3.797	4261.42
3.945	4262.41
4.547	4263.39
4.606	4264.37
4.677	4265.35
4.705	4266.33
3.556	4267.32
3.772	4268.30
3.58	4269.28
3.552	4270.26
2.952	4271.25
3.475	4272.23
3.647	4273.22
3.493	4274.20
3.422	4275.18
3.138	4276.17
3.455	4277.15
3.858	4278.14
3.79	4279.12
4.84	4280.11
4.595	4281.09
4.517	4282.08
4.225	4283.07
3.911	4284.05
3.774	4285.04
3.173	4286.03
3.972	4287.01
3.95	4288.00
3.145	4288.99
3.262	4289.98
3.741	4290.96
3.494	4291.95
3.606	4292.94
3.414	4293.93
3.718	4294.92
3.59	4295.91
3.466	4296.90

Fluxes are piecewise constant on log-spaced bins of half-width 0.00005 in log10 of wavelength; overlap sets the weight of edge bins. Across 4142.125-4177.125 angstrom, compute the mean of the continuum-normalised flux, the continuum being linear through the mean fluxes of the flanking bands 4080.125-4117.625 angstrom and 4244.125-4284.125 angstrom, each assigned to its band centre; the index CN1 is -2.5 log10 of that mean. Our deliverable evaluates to 0.11 mag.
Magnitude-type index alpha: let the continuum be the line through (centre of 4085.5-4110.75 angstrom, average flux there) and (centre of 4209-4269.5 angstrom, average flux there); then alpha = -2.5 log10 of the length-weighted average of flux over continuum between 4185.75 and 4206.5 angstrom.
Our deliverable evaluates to 0.08 mag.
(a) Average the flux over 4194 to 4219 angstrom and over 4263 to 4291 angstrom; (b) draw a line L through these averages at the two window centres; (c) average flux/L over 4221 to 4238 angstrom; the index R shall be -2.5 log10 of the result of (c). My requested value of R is 0.047 mag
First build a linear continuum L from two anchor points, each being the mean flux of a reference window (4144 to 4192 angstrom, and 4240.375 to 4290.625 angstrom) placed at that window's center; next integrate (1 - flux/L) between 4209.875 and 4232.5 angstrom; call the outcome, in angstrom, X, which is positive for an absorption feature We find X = -1.1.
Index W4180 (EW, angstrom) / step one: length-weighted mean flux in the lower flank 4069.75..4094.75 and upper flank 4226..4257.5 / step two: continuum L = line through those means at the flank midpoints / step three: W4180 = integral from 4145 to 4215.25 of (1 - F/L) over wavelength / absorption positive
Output 3.70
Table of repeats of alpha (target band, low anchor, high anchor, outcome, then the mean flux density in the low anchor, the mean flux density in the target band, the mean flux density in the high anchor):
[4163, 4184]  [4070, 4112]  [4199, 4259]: 0.12 mag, 3.67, 3.39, 3.87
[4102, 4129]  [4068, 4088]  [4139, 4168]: -0.03 mag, 3.65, 3.68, 3.53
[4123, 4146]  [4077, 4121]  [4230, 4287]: 0.06 mag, 3.74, 3.57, 3.9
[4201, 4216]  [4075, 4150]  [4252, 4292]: -0.06 mag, 3.66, 4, 3.85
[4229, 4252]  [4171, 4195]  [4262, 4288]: -0.04 mag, 3.48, 3.87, 3.89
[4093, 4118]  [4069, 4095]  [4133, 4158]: -0.01 mag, 3.73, 3.66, 3.46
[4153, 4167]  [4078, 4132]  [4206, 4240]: 0.08 mag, 3.73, 3.52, 3.88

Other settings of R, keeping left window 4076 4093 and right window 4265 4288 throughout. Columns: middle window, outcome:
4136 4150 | 0.09 mag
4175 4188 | 0.09 mag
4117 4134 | 0.04 mag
